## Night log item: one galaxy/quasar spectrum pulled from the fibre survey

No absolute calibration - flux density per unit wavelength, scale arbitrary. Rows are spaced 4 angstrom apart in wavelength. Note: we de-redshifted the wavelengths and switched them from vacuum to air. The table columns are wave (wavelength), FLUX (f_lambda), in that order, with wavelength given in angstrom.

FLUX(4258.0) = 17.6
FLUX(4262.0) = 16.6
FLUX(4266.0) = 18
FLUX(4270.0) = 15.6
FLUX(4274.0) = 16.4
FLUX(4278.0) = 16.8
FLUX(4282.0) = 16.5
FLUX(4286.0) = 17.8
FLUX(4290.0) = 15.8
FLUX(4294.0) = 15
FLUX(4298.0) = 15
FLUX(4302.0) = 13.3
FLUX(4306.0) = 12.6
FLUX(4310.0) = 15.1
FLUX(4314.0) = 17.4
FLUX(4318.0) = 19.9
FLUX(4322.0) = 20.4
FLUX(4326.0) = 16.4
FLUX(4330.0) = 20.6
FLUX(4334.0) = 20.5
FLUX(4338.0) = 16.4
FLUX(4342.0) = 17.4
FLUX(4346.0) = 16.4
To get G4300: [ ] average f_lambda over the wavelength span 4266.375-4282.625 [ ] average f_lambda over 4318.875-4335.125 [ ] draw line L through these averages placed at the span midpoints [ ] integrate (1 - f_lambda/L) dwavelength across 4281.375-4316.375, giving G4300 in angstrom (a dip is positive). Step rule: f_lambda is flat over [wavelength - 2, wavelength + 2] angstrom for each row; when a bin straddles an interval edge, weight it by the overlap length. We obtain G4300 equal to 4.8 angstrom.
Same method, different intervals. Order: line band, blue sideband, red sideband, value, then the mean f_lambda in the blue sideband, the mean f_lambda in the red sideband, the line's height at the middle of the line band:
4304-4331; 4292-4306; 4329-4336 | 0.6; 14.2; 20.5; 17.7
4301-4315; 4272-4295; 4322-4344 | 2.4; 16.4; 18.5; 17.4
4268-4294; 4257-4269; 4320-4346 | 1.7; 17.2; 18.4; 17.5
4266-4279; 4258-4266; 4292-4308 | -0.1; 17.2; 14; 16.3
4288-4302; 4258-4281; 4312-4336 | 2.3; 16.8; 19.2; 17.9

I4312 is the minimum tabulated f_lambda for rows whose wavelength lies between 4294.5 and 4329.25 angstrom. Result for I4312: 12.6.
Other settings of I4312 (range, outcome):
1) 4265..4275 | 15.6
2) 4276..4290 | 15.8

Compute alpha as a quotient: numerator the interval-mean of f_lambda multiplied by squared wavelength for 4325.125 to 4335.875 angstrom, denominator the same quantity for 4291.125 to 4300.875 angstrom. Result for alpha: 1.3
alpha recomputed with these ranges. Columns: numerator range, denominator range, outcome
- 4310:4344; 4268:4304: 1.19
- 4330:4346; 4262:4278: 1.13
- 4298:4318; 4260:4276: 0.93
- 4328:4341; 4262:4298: 1.19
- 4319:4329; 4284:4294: 1.16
